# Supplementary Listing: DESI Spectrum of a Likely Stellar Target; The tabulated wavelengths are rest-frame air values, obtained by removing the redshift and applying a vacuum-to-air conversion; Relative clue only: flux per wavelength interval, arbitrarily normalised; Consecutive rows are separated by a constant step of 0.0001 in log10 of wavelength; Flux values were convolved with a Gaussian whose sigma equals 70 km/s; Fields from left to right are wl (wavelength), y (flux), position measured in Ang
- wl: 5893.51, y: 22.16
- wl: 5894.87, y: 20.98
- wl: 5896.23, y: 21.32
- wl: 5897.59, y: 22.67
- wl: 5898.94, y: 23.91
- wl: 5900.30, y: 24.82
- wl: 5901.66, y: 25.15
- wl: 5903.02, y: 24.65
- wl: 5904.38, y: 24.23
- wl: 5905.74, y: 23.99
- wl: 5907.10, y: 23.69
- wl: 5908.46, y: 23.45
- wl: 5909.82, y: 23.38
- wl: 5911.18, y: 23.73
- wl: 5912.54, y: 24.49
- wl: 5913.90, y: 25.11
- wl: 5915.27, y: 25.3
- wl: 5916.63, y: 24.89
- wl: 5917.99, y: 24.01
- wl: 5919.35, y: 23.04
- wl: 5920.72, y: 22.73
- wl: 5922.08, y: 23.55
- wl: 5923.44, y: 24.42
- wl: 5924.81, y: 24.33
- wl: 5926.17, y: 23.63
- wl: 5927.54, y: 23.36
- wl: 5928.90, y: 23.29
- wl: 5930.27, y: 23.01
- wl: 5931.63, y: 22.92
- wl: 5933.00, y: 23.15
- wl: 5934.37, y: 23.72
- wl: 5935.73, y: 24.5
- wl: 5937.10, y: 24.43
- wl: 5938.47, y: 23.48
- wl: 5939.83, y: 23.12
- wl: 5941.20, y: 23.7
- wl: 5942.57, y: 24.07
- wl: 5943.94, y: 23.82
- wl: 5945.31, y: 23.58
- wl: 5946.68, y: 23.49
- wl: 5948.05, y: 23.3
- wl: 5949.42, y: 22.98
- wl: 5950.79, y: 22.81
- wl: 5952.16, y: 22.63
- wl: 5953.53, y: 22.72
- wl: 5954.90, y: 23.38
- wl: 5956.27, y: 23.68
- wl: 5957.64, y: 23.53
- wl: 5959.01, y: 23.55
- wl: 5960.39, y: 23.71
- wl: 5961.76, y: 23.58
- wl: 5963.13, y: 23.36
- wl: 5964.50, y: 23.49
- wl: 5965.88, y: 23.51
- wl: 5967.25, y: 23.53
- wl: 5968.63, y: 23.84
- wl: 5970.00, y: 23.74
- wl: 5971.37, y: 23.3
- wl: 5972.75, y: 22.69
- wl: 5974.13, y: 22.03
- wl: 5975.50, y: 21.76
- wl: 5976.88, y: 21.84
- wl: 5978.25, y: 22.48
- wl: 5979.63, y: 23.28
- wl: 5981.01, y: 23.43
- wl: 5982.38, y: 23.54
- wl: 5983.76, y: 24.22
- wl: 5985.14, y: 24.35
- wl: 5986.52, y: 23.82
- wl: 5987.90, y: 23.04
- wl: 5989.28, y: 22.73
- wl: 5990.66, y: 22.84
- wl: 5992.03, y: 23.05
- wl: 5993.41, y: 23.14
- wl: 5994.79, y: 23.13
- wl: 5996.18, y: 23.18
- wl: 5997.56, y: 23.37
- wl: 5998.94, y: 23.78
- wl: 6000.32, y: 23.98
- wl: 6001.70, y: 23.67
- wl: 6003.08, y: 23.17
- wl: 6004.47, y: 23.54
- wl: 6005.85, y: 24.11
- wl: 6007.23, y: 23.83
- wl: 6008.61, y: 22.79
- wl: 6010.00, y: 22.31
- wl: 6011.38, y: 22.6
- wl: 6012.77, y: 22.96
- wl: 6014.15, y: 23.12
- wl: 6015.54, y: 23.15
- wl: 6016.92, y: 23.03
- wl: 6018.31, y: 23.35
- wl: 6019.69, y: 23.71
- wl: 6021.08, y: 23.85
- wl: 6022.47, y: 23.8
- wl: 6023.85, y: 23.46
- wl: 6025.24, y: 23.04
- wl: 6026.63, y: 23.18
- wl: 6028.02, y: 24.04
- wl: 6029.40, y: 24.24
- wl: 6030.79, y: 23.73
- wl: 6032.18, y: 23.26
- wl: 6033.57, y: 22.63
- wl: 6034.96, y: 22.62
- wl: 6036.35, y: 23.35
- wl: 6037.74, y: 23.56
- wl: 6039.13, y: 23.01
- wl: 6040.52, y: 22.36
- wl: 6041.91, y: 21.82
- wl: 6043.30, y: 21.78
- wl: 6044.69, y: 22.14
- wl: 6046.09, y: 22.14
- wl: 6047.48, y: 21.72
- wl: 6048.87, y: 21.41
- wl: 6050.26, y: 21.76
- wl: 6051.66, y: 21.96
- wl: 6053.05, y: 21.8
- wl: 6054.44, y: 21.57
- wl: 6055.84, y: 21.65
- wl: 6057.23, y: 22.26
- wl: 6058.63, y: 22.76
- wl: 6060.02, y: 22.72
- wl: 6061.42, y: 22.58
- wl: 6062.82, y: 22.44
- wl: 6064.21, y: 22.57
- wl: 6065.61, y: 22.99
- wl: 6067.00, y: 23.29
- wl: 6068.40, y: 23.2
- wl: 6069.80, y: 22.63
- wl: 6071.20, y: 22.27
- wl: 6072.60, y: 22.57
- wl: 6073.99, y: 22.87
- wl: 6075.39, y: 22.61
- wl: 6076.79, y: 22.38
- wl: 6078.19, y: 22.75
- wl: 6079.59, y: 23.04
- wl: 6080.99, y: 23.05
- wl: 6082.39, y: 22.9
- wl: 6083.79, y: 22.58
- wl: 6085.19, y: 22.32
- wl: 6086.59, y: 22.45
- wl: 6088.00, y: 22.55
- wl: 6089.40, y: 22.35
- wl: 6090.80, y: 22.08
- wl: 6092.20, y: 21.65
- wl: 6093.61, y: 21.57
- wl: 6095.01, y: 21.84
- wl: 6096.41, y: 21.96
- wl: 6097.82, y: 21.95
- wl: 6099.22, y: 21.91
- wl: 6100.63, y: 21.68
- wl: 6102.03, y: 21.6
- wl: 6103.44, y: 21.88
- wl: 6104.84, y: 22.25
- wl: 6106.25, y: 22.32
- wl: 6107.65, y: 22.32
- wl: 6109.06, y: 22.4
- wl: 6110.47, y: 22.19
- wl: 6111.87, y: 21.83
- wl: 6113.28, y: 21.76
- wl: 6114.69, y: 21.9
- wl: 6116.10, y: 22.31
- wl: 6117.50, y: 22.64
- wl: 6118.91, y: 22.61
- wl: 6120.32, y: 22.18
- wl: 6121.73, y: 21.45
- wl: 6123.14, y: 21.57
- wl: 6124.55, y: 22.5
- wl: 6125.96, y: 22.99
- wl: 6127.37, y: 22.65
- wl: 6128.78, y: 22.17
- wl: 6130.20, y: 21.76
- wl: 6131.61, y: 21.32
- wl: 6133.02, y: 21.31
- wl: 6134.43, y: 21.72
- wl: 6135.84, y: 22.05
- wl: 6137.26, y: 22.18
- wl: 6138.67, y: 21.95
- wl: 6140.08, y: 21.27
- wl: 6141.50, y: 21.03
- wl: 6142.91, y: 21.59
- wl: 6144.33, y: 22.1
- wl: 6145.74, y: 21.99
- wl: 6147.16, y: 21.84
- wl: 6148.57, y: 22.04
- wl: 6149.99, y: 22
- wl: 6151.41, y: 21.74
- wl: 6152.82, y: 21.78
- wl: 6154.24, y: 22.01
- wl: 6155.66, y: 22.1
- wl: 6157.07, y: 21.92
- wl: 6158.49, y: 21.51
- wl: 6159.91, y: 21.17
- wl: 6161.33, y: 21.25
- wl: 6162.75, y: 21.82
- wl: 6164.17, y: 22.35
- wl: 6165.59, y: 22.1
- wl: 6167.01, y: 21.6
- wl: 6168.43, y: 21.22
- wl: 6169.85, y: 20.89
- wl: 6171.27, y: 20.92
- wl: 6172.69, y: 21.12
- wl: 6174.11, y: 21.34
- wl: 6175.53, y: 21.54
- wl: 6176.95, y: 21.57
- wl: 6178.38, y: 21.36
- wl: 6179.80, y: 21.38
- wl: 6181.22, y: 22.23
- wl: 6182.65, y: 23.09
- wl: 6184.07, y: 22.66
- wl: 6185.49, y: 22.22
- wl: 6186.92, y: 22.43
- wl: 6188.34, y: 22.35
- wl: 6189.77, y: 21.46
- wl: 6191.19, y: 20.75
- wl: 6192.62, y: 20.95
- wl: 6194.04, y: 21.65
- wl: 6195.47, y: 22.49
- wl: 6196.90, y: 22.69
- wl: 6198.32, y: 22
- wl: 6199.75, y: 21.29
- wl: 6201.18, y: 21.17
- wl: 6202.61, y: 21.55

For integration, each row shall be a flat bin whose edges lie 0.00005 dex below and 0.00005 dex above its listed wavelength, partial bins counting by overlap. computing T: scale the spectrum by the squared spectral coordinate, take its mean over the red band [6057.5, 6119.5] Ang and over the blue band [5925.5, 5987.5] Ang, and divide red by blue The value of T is 1.00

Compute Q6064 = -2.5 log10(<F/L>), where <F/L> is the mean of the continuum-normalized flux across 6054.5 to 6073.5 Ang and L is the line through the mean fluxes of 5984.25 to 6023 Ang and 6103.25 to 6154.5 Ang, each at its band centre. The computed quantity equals 0.01 mag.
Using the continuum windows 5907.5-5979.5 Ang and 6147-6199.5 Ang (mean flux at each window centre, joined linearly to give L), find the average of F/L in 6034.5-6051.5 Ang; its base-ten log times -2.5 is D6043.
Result 0.022 mag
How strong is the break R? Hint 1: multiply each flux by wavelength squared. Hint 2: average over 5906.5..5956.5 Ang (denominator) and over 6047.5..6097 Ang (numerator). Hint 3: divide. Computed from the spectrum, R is 0.99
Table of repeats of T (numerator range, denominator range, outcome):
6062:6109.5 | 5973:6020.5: 0.99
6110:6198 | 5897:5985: 0.99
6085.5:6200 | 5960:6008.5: 0.99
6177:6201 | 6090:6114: 1.03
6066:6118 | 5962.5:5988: 1.00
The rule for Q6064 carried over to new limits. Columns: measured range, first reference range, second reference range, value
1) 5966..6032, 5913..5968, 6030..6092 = -0.01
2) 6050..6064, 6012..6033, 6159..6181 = 0.04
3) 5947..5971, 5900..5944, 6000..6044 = 0.01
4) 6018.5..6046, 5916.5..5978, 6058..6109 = -0.02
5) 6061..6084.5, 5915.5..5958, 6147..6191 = -0.01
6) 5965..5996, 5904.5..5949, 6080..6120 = 0.01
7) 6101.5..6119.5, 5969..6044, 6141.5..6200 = 0.01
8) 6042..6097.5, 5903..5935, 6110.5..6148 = 0.01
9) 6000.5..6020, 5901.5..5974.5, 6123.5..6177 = -0.01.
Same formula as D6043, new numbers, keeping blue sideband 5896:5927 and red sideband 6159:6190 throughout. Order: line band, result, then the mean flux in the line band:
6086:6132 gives 0.010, 22.1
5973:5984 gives 0.030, 22.8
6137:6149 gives 0.012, 21.8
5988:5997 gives 0.012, 23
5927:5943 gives 0.010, 23.6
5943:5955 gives 0.021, 23.2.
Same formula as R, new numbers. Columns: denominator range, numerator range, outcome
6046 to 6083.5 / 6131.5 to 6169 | 1.00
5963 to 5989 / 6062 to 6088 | 1.01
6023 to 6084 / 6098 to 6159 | 0.99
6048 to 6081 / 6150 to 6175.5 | 0.99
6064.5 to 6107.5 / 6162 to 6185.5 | 1.00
